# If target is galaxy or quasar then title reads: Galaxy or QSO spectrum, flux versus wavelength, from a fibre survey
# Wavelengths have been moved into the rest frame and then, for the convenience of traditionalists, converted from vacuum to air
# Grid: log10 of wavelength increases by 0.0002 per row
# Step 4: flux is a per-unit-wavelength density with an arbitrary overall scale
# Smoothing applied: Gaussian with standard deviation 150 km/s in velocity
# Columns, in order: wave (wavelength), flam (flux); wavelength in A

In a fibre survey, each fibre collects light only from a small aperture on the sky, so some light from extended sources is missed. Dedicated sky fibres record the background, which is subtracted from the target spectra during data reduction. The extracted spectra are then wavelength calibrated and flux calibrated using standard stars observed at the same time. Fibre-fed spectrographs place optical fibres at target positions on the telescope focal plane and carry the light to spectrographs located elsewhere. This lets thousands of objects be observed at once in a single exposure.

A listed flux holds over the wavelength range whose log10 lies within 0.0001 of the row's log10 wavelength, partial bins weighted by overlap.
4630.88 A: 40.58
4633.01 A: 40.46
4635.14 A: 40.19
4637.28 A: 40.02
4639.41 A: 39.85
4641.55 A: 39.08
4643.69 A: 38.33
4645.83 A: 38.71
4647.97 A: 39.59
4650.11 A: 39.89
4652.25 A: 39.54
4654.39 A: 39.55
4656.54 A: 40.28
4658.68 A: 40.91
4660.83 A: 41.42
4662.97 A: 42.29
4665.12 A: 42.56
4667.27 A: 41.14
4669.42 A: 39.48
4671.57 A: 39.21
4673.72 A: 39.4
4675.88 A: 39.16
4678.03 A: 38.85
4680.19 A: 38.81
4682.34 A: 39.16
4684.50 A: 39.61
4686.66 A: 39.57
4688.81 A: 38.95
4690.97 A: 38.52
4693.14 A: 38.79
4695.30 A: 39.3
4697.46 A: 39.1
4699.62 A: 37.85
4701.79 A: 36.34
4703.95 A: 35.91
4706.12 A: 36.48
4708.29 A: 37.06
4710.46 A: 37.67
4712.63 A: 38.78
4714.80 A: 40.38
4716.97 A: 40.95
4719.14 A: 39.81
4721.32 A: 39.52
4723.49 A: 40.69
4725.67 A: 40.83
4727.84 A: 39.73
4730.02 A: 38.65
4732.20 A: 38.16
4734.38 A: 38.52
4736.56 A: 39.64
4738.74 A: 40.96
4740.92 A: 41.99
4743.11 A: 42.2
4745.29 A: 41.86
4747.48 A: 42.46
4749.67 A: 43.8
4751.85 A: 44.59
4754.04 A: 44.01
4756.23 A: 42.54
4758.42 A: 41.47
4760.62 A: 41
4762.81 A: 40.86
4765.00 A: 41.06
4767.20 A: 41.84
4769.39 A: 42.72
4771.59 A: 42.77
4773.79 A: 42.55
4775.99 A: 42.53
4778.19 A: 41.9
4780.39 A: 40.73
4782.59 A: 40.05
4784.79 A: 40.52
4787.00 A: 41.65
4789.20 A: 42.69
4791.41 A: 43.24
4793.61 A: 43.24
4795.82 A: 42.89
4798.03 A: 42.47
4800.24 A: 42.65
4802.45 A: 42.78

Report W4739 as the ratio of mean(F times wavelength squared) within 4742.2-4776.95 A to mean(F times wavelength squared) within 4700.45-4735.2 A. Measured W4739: 1.11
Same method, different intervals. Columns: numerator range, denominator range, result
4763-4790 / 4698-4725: 1.11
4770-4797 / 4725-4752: 1.05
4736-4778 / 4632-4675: 1.10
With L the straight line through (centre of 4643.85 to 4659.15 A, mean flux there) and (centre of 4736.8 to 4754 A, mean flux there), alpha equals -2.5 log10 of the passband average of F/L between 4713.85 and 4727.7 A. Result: 0.04 mag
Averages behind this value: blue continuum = 39.7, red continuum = 42.5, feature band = 40.3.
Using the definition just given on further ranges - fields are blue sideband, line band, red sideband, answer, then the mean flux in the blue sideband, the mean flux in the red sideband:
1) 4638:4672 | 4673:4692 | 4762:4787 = 0.04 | 40.1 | 41.6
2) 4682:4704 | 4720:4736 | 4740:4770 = 0.03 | 38.6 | 42.3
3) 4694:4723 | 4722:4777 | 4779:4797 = -0.03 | 38.5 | 41.9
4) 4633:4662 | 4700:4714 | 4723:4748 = 0.09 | 39.8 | 40.4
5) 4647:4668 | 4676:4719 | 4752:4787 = 0.07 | 40.7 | 41.8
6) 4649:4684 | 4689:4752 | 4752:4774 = 0.04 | 40.1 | 42.2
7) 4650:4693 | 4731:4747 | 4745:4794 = 0.02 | 39.9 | 42.2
